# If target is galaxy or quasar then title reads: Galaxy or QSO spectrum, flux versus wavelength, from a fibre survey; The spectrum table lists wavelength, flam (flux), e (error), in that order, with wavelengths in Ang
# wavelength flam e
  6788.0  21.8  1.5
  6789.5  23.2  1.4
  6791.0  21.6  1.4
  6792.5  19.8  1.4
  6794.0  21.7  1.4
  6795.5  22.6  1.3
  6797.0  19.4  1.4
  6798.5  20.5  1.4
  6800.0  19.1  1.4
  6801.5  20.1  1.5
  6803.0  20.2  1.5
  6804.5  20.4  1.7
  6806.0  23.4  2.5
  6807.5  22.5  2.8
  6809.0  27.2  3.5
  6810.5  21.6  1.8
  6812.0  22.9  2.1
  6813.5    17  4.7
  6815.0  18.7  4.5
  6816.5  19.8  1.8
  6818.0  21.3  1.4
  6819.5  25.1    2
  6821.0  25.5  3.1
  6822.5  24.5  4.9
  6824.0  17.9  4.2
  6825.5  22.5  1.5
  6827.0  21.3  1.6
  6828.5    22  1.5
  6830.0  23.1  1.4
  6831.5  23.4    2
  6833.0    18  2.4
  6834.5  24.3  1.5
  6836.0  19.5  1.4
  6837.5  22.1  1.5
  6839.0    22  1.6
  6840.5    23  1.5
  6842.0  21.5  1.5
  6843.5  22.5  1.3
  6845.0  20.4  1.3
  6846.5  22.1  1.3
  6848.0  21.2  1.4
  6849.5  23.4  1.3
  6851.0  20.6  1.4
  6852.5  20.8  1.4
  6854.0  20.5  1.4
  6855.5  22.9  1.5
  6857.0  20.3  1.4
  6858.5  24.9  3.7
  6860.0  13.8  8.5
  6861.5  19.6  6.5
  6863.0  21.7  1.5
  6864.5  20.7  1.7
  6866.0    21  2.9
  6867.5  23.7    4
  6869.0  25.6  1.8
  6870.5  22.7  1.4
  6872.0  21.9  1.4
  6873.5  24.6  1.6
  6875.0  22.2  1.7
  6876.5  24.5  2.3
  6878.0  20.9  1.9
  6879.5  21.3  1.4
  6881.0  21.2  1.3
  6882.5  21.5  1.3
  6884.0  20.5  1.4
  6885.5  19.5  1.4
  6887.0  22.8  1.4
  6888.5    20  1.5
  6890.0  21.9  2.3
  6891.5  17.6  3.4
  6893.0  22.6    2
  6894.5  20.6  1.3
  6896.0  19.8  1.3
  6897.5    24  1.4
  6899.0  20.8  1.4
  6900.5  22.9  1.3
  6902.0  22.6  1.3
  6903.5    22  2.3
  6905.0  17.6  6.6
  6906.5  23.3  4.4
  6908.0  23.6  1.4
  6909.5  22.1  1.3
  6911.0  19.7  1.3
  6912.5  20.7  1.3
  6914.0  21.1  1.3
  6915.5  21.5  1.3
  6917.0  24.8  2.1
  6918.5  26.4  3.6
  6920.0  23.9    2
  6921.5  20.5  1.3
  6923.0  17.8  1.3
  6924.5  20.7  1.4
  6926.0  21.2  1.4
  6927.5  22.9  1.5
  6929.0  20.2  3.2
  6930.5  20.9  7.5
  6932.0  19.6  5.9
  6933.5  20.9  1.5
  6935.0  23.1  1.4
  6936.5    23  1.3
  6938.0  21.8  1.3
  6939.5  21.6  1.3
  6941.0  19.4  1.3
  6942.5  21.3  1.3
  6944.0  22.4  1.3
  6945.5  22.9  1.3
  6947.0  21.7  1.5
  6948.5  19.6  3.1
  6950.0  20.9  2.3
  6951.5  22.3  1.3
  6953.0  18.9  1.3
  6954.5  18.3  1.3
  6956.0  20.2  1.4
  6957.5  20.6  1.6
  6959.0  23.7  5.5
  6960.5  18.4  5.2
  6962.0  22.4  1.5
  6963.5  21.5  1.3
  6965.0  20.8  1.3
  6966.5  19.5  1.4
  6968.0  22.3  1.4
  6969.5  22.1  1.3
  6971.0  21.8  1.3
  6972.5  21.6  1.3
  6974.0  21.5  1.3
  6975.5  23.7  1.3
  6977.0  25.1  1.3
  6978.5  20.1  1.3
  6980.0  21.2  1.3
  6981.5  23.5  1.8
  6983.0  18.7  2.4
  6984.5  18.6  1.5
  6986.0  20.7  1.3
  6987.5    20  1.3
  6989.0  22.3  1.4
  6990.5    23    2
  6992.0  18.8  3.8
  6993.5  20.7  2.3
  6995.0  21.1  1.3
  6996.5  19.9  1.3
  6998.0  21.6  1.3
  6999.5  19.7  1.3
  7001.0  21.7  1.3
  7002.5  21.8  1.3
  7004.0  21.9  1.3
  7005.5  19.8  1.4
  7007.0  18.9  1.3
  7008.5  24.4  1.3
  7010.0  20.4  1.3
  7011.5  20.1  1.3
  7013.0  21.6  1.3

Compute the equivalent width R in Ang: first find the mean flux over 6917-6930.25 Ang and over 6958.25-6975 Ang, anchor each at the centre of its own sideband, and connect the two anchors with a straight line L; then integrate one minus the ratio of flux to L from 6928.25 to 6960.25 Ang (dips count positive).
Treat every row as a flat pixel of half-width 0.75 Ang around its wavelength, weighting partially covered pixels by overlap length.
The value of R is 0.9 Ang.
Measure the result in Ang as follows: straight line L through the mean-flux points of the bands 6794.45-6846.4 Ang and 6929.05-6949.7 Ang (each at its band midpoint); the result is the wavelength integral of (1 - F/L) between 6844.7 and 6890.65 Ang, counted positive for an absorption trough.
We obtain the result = -0.13 Ang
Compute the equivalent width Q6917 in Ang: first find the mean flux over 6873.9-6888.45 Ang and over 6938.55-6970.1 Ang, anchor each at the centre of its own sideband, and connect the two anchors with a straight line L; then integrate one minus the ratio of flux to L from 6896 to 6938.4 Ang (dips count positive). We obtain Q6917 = -0.9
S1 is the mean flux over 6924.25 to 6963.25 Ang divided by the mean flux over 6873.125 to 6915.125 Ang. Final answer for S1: 1.0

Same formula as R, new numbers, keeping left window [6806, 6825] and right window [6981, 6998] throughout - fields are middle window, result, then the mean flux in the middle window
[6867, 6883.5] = -0.8 Ang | 22.7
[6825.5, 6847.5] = 0.1 Ang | 21.8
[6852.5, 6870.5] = 0.3 Ang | 21.4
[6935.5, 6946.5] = -0.4 Ang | 21.8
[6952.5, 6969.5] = 0.2 Ang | 20.7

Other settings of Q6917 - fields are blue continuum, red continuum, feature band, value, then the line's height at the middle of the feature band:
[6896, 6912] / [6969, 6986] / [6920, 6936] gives 0.54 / 21.7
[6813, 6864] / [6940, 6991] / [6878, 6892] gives 0.37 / 21.3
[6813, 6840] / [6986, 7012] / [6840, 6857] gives -0.09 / 21.5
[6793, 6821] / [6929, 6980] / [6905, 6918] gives -0.36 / 21.3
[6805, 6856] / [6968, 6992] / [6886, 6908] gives 0.35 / 21.7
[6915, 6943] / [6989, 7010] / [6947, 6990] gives 0.43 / 21.3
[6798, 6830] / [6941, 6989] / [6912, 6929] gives -0.47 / 21.3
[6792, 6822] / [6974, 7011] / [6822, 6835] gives -0.21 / 21.4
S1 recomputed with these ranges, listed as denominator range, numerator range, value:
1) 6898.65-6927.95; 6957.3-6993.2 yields 0.98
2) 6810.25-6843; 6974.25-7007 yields 0.97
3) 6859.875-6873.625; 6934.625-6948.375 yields 1.00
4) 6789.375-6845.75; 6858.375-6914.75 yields 0.99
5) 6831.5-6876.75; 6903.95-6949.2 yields 0.99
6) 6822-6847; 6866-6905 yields 1.00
